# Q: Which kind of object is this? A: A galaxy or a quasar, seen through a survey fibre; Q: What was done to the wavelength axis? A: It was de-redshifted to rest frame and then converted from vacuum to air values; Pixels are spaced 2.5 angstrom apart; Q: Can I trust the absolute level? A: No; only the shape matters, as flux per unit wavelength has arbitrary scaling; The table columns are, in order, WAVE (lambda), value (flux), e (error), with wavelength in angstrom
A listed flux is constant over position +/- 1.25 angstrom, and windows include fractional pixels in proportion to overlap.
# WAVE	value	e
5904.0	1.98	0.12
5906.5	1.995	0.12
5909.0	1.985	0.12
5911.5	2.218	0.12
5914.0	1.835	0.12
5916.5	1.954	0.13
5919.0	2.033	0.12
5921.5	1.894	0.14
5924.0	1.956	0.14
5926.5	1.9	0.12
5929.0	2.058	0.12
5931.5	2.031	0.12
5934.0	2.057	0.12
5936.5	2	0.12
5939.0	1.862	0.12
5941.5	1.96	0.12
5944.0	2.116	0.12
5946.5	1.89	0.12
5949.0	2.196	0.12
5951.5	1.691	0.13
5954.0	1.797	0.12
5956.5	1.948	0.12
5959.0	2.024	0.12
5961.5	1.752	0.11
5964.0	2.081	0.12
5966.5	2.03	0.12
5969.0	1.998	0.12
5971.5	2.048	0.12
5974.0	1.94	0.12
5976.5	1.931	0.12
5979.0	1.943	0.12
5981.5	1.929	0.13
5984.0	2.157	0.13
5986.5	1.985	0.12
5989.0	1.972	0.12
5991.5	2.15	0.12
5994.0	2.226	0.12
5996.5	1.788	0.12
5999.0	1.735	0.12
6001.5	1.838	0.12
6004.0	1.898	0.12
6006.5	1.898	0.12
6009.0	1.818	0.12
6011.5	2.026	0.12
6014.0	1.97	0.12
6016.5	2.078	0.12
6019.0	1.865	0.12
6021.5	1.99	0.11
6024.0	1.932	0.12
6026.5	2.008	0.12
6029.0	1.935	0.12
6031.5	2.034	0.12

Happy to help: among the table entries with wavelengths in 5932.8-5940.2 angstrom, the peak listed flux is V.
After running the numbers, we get 2.057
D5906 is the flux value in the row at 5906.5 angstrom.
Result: 1.995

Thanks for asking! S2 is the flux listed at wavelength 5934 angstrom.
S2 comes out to 2.057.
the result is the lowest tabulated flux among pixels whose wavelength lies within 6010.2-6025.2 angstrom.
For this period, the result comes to 1.865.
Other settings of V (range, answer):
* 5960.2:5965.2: 2.081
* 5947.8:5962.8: 2.196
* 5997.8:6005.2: 1.898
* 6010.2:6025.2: 2.078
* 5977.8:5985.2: 2.157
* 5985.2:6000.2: 2.226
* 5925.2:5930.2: 2.058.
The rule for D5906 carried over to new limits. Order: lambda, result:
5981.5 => 1.929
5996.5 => 1.788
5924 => 1.956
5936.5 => 2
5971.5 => 2.048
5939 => 1.862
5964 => 2.081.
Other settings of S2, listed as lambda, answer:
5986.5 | 1.985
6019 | 1.865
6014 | 1.97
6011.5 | 2.026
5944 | 2.116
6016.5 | 2.078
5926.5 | 1.9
